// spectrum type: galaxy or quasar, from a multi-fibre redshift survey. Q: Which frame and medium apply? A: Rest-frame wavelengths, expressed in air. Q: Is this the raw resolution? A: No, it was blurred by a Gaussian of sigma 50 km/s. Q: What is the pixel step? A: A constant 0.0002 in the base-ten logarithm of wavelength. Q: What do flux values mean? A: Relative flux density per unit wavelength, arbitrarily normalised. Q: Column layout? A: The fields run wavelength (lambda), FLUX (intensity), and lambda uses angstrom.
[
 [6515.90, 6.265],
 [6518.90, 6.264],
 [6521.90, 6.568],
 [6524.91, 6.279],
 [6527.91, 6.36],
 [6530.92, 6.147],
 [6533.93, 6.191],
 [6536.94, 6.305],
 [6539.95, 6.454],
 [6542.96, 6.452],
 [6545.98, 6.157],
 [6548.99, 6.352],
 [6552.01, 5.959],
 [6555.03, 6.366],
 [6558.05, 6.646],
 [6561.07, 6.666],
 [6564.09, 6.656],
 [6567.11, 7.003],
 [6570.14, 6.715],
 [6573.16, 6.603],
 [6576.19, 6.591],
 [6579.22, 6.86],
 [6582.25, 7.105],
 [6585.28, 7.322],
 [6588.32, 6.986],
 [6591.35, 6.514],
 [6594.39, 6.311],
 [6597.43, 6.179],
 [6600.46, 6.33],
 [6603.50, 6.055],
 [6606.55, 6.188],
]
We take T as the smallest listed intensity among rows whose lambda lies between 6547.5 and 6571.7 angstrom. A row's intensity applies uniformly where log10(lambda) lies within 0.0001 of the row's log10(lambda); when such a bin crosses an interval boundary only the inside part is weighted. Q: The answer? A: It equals 5.959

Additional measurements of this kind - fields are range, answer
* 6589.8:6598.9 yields 6.179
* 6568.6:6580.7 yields 6.591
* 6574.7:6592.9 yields 6.514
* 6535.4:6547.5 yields 6.157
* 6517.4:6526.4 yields 6.264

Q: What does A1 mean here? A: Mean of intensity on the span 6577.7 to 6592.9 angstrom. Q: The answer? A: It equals 6.95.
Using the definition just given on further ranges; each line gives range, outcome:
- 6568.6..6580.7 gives 6.69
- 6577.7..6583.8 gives 6.99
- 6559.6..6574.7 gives 6.73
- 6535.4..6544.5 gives 6.4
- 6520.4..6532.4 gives 6.34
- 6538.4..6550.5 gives 6.35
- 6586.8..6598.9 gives 6.5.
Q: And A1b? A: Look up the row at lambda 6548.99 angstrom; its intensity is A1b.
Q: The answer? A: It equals 6.352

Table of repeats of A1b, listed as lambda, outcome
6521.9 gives 6.568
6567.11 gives 7.003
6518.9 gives 6.264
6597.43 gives 6.179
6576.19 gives 6.591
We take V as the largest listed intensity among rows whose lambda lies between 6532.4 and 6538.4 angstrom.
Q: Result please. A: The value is 6.305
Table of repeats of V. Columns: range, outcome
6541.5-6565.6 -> 6.666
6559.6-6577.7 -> 7.003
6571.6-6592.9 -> 7.322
